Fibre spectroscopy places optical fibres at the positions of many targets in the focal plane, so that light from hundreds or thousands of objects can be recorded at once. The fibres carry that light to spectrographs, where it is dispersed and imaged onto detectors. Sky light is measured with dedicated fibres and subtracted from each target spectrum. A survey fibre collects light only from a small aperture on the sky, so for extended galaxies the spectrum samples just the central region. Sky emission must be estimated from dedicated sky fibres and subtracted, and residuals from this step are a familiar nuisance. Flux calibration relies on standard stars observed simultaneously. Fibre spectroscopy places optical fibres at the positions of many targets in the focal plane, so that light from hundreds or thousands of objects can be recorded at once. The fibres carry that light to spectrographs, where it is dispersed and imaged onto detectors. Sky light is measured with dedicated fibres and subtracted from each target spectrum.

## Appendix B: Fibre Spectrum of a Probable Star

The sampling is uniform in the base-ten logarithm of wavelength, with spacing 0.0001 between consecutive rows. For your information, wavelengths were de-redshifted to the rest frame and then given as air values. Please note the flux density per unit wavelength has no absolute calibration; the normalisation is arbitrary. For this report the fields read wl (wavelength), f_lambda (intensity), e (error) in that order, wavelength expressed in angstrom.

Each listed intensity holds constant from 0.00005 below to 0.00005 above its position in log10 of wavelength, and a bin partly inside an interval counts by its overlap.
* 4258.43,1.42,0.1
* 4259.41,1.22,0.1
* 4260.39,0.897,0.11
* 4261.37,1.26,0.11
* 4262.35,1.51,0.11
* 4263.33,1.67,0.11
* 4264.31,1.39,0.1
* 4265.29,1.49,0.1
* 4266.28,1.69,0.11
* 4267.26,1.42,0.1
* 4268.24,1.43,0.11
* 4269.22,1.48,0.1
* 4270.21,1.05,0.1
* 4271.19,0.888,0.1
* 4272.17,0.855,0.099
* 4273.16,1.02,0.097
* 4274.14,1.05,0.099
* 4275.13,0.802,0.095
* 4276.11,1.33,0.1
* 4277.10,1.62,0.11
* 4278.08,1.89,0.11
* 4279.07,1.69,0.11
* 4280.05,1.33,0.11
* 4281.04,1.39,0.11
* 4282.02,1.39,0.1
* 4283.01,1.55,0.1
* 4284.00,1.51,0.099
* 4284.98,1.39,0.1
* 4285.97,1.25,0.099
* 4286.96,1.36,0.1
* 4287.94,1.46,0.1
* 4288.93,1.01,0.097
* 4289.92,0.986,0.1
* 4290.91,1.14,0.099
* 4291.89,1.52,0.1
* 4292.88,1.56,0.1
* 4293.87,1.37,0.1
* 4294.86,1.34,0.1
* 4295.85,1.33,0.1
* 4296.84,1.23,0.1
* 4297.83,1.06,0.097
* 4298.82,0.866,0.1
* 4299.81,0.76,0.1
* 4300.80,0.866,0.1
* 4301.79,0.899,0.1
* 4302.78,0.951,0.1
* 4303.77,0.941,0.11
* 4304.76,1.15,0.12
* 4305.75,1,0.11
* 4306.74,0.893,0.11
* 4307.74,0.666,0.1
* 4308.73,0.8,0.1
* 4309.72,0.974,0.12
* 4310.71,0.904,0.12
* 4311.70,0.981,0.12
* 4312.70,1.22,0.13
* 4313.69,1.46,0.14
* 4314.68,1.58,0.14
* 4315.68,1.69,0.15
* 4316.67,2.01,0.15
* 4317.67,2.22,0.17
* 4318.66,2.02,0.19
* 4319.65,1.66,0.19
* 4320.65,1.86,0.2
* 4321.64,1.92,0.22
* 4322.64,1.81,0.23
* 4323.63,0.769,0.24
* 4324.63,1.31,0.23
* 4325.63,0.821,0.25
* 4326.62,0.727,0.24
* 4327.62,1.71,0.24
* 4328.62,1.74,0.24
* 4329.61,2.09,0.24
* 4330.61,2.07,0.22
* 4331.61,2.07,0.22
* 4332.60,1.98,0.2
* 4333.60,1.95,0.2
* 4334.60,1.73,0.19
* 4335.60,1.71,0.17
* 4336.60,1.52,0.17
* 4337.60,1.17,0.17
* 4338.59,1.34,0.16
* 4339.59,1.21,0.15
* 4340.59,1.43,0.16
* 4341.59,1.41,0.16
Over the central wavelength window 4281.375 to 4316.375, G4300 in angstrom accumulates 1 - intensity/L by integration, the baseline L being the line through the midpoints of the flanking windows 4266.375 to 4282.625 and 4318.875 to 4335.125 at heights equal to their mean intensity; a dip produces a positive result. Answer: 6.6 angstrom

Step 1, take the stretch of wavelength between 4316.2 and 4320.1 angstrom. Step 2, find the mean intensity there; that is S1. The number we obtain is 1.98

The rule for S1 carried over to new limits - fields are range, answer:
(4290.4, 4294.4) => 1.4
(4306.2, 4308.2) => 0.784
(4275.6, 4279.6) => 1.63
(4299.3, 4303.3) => 0.87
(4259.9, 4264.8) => 1.35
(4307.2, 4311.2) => 0.836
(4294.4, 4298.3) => 1.24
